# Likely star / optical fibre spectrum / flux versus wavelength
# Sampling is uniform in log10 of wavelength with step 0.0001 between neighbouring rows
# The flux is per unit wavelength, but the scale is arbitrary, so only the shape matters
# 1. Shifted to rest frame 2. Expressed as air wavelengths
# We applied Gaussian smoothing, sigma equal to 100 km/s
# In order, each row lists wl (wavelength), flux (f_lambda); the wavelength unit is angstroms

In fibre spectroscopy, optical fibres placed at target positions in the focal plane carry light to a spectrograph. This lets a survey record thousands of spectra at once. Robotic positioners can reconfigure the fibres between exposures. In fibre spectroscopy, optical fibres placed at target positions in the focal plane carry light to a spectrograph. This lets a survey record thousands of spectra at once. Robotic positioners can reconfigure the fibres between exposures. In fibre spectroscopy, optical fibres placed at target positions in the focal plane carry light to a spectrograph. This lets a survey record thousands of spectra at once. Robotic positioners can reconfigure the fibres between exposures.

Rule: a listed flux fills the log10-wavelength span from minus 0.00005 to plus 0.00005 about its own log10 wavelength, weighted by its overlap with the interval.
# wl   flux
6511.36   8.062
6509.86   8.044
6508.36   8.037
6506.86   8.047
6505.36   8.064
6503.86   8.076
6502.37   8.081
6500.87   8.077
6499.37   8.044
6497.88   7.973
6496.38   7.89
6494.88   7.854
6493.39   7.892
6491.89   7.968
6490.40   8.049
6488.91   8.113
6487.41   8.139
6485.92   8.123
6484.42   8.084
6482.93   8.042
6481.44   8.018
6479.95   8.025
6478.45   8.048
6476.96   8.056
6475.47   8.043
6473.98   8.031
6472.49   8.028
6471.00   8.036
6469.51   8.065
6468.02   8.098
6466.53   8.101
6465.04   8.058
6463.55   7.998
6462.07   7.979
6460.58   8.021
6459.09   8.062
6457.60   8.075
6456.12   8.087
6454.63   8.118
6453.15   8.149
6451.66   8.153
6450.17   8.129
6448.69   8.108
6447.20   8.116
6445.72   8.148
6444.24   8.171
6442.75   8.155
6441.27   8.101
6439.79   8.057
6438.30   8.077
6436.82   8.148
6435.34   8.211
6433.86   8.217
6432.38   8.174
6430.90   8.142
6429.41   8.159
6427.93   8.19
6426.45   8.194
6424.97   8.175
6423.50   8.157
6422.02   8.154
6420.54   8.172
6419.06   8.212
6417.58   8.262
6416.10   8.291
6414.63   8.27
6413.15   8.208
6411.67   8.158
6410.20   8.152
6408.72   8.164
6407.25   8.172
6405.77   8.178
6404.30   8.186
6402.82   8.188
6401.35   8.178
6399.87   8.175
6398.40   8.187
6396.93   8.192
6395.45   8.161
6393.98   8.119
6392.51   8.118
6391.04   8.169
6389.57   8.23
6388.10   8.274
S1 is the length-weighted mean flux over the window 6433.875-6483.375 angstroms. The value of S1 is 8.08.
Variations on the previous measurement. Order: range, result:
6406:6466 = 8.14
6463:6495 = 8.04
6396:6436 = 8.19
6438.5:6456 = 8.12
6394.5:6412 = 8.17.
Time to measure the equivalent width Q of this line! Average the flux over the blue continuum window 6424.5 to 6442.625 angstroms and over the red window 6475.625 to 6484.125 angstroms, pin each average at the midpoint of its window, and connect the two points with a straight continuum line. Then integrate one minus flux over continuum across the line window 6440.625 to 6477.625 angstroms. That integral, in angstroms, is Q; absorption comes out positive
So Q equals 0.0 angstroms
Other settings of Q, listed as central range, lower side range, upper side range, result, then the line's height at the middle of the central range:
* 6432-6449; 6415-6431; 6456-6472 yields 0.0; 8.13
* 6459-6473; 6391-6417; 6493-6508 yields 0.0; 8.07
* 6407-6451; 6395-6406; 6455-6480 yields -0.2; 8.12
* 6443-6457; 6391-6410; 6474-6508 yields -0.1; 8.09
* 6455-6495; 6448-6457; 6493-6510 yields 0.1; 8.07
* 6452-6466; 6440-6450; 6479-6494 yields 0.1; 8.1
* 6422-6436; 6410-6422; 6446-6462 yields 0.0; 8.17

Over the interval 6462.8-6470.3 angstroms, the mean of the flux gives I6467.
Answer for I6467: 8.07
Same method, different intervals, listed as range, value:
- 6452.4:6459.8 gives 8.1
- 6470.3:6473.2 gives 8.03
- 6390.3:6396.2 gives 8.14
